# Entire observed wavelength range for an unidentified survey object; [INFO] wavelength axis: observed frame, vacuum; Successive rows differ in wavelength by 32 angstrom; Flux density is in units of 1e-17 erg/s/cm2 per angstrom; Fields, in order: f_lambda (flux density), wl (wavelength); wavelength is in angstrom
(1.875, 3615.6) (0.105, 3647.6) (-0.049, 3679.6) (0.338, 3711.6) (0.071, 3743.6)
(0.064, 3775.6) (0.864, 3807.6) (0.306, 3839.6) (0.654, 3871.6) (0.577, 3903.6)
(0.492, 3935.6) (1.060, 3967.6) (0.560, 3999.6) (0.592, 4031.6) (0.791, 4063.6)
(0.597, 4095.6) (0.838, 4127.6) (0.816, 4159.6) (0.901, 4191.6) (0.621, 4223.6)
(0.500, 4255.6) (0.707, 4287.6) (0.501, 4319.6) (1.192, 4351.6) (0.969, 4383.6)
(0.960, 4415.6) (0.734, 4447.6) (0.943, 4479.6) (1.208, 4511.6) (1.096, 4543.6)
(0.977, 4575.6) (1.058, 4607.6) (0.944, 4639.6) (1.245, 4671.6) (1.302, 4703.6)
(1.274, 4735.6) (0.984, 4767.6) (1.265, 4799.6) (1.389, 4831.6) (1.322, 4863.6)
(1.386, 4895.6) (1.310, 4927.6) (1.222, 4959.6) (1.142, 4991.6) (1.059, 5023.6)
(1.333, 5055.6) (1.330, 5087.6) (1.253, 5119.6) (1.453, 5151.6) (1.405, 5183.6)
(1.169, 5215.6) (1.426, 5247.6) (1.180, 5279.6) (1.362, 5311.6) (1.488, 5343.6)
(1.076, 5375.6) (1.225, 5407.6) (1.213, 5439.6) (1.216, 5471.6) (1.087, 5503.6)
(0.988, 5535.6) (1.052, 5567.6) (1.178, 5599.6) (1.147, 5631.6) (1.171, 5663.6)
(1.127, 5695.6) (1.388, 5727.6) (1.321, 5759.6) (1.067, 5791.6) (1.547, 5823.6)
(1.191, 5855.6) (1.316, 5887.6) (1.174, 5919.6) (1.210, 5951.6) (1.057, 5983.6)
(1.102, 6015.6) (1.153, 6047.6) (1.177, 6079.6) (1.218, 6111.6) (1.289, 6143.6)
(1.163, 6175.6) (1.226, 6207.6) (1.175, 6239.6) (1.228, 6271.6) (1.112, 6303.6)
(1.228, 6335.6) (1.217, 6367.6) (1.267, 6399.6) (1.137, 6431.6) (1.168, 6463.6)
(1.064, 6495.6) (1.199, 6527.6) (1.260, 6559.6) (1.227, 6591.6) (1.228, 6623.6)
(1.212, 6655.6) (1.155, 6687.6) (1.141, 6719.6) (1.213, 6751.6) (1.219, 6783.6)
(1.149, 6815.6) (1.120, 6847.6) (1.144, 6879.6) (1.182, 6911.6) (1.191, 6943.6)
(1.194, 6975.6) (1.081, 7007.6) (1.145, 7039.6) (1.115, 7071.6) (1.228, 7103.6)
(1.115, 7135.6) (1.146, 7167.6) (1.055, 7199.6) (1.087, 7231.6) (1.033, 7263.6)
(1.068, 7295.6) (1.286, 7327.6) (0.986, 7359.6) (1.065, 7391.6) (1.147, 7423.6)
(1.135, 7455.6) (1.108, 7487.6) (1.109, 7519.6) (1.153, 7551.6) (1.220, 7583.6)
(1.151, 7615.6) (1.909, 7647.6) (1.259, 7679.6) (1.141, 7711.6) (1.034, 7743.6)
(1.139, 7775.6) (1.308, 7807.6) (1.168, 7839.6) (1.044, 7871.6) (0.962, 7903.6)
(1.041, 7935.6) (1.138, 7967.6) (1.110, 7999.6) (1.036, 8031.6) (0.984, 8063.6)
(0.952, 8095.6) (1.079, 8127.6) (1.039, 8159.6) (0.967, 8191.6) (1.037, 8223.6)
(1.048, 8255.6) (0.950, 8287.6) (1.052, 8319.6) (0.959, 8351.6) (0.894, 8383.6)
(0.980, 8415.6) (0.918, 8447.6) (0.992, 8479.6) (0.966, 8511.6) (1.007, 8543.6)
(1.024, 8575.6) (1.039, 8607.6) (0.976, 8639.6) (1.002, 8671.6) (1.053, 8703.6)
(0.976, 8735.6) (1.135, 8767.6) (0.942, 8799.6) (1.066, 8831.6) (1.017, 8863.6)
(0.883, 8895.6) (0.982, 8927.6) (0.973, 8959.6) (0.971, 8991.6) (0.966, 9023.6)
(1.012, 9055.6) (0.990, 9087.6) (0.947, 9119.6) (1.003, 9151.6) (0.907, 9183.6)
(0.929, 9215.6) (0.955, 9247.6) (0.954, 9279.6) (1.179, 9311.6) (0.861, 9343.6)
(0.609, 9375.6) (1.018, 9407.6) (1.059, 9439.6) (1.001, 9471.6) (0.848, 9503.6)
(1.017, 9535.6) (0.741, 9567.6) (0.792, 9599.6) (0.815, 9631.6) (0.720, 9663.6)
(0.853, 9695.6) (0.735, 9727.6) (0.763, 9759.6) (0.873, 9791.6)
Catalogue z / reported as 0.164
